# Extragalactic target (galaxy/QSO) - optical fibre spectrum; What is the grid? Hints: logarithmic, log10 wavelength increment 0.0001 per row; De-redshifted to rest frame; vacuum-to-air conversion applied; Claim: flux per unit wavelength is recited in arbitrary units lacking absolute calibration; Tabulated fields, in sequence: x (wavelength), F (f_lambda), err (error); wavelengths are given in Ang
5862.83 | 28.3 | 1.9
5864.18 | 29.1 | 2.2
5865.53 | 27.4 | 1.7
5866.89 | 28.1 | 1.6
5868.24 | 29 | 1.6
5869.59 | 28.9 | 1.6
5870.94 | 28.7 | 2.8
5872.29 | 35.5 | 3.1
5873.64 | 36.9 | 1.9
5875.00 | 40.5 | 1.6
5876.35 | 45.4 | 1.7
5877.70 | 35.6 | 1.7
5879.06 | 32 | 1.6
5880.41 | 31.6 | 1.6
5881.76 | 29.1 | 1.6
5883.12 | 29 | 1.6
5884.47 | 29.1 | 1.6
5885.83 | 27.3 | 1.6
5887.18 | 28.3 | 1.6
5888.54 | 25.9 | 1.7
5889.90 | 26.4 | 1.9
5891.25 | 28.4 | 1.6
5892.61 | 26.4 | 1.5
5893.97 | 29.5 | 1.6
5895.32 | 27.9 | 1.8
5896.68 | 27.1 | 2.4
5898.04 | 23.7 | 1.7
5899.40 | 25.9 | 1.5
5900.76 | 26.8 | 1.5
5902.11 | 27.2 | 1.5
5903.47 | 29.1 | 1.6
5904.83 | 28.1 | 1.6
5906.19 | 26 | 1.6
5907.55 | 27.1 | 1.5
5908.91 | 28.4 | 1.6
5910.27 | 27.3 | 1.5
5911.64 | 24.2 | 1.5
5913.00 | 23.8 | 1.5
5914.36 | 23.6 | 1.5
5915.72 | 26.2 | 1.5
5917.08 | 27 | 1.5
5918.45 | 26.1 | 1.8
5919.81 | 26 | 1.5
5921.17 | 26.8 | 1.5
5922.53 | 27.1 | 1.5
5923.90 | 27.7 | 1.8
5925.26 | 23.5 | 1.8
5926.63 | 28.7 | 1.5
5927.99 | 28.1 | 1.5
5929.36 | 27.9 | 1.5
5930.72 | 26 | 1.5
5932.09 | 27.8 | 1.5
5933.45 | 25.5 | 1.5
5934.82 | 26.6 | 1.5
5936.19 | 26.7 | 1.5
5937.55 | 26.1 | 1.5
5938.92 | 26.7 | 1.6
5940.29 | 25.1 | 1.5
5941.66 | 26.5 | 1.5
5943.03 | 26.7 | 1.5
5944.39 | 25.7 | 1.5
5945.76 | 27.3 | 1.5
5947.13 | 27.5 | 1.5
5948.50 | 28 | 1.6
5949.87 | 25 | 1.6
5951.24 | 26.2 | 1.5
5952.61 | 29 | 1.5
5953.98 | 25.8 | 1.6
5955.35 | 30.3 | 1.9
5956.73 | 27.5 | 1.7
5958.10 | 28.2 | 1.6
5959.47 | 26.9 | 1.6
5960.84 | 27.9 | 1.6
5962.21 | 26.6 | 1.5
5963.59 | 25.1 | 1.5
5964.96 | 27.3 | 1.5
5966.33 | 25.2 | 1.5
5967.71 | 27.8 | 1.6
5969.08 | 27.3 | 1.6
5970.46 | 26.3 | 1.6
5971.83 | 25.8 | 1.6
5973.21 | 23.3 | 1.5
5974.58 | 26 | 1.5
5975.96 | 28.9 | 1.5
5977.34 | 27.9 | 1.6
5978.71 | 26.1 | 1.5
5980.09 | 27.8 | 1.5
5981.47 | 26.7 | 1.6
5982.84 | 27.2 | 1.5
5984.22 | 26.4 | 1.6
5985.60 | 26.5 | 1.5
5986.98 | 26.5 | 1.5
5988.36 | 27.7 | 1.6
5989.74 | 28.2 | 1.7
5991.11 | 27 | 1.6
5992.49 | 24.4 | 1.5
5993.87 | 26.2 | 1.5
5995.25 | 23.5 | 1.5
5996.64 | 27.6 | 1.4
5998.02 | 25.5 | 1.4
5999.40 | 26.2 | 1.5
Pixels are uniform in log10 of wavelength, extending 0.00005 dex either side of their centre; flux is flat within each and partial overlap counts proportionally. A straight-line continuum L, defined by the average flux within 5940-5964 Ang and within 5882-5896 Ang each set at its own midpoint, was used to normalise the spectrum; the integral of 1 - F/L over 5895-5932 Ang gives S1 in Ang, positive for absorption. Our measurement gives 1.3 Ang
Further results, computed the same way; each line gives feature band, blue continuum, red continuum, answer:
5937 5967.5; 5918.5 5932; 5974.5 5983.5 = 0.3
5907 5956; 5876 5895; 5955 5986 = 2.9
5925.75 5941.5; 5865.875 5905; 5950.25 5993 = 0.8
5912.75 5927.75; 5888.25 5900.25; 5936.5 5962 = 0.4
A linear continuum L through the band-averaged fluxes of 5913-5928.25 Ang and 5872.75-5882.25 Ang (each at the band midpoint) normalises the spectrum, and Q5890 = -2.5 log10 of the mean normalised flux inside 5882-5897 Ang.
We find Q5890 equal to 0.20 mag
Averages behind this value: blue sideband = 36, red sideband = 26.3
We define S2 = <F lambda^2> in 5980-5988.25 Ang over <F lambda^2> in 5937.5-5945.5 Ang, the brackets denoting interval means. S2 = 1.0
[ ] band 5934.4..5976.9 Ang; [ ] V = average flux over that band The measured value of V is 26.8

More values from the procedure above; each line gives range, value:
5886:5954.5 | 26.7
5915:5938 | 26.7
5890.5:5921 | 26.6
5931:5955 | 26.6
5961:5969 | 26.6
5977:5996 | 26.6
